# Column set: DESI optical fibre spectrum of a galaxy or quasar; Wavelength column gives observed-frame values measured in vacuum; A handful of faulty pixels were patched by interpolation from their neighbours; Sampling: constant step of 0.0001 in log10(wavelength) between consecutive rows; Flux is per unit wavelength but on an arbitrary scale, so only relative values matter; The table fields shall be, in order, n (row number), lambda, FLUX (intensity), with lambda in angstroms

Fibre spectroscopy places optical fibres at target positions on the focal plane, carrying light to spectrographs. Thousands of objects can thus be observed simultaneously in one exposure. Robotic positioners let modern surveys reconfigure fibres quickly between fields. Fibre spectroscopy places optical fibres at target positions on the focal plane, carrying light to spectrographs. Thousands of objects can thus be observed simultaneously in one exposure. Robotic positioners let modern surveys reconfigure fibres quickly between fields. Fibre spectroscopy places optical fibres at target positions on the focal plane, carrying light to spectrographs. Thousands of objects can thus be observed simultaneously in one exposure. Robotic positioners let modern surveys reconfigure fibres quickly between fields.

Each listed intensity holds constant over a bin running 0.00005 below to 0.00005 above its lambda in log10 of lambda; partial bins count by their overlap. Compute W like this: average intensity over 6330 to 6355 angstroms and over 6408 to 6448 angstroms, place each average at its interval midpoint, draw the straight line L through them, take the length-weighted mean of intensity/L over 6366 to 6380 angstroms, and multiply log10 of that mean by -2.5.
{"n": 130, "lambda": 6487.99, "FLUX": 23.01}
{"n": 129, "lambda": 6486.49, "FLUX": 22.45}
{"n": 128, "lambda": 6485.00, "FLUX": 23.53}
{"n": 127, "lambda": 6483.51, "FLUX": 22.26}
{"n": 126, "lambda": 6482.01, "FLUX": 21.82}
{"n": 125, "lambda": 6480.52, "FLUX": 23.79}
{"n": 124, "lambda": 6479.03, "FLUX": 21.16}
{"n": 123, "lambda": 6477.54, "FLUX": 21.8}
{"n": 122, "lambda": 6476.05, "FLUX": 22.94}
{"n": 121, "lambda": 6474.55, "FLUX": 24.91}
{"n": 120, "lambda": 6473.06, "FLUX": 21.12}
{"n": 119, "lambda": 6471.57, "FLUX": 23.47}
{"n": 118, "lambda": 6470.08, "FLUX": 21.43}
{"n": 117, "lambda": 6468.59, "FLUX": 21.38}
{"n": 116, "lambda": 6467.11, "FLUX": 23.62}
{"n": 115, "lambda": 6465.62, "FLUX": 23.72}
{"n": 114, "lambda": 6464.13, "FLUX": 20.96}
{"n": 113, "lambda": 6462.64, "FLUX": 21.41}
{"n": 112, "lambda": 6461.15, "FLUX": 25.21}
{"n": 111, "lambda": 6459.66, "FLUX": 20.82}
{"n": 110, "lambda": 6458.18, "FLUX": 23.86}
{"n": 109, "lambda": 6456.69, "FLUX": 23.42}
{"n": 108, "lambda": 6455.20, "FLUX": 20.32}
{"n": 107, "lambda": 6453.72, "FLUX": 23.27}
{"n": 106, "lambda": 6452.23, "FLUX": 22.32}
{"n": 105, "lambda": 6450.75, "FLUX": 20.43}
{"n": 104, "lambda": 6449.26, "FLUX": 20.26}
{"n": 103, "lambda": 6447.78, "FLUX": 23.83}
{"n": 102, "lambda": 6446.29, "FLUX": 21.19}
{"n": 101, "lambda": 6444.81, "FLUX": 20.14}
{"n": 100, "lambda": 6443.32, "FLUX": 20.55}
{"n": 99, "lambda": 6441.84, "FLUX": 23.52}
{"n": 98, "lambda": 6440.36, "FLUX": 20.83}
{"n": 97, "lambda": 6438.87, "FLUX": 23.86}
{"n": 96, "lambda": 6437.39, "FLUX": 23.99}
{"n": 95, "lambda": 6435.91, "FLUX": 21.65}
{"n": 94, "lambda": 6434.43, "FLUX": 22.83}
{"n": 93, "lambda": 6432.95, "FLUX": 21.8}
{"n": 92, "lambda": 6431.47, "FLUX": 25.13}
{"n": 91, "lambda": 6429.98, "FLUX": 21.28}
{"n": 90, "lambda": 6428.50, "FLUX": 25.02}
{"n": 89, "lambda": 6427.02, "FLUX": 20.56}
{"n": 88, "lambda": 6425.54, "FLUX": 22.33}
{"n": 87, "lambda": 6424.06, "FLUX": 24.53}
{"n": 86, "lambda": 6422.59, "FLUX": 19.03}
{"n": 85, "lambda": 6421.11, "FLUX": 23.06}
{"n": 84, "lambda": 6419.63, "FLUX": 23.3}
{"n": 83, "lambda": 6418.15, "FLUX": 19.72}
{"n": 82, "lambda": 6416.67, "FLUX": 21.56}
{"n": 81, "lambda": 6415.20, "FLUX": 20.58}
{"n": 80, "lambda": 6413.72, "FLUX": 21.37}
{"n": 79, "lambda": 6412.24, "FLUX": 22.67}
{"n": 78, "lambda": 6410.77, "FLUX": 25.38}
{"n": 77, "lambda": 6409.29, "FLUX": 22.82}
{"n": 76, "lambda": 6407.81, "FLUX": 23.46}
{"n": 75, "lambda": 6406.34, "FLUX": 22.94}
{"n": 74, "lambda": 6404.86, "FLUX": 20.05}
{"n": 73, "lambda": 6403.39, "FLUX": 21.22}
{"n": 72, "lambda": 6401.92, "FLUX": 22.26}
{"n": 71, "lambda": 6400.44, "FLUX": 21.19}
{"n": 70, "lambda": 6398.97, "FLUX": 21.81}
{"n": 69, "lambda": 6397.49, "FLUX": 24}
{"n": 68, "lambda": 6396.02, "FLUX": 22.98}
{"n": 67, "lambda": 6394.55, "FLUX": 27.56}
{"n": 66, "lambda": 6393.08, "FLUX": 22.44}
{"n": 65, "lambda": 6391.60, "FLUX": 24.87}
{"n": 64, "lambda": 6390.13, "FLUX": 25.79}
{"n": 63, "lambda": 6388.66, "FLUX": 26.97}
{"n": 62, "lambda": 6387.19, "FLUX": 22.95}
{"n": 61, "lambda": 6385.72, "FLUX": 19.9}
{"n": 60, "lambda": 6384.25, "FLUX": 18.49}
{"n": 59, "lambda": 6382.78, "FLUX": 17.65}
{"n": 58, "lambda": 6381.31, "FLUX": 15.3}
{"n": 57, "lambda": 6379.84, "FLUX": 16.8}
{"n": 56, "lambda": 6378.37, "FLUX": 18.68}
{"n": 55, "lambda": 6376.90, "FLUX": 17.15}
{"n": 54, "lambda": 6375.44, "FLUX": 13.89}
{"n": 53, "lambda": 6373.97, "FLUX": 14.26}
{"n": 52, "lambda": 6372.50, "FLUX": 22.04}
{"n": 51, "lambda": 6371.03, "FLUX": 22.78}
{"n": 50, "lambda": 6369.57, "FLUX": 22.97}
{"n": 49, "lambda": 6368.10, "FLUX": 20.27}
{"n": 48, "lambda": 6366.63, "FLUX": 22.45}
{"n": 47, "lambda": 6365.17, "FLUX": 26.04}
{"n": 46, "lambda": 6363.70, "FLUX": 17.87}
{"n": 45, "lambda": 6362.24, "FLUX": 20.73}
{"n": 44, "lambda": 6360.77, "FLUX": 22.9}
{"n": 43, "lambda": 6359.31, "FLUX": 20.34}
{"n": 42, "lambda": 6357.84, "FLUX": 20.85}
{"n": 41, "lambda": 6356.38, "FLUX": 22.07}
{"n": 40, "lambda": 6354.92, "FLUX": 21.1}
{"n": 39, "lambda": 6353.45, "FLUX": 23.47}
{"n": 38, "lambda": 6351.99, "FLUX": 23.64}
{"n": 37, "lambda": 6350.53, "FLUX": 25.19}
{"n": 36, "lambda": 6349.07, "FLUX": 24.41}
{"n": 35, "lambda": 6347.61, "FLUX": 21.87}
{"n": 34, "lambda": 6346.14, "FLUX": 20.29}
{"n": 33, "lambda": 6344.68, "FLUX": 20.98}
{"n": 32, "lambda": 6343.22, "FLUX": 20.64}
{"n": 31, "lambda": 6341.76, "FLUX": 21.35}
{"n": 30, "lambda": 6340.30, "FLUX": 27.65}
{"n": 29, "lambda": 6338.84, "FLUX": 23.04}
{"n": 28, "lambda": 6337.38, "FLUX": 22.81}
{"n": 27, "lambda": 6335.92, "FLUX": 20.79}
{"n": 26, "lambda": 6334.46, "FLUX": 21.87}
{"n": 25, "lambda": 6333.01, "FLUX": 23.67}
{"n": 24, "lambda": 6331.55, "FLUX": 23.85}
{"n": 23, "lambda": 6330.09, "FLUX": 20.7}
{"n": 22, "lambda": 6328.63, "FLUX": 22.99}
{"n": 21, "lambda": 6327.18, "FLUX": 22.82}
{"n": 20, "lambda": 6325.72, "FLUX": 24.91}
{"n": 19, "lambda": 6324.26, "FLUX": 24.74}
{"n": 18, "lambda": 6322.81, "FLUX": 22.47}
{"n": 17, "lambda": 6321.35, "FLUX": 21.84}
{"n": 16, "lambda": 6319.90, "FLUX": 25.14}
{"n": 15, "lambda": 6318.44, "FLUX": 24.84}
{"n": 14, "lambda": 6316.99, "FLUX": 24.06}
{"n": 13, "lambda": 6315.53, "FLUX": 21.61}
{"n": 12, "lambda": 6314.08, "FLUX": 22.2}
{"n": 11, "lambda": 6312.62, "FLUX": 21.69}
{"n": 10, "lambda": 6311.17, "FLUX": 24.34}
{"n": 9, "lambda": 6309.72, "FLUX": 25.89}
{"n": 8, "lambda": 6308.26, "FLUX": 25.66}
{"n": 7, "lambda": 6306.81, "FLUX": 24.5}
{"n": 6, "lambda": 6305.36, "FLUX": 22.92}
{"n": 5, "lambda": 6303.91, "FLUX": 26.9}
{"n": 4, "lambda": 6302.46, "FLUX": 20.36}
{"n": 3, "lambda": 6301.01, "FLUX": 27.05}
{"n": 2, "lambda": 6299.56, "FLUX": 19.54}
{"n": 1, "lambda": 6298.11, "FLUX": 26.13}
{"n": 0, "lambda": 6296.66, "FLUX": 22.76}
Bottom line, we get 0.18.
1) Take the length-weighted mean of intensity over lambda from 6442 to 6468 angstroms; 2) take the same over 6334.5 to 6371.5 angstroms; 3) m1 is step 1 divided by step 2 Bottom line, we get 0.99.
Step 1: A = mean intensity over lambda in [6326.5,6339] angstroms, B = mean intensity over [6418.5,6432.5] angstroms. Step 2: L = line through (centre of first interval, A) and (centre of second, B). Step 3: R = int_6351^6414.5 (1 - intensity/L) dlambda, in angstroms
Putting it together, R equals 2.90 angstroms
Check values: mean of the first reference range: 22.5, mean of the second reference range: 22.6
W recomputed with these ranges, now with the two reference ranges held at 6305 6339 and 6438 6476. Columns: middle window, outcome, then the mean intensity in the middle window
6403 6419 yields 0.030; 22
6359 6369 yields 0.068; 21.6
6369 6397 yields 0.104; 20.7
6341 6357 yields 0.039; 22.3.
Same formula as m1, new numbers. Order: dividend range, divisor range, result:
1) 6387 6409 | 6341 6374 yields 1.07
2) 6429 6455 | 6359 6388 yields 1.13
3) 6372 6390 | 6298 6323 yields 0.80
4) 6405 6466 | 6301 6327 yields 0.93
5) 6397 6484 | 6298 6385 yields 1.01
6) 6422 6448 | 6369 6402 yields 1.07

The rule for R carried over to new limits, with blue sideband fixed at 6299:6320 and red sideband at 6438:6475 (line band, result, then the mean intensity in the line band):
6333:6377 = 3.2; 21.6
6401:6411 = 0.1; 22.4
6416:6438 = 0.1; 22.4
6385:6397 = -0.7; 24.2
